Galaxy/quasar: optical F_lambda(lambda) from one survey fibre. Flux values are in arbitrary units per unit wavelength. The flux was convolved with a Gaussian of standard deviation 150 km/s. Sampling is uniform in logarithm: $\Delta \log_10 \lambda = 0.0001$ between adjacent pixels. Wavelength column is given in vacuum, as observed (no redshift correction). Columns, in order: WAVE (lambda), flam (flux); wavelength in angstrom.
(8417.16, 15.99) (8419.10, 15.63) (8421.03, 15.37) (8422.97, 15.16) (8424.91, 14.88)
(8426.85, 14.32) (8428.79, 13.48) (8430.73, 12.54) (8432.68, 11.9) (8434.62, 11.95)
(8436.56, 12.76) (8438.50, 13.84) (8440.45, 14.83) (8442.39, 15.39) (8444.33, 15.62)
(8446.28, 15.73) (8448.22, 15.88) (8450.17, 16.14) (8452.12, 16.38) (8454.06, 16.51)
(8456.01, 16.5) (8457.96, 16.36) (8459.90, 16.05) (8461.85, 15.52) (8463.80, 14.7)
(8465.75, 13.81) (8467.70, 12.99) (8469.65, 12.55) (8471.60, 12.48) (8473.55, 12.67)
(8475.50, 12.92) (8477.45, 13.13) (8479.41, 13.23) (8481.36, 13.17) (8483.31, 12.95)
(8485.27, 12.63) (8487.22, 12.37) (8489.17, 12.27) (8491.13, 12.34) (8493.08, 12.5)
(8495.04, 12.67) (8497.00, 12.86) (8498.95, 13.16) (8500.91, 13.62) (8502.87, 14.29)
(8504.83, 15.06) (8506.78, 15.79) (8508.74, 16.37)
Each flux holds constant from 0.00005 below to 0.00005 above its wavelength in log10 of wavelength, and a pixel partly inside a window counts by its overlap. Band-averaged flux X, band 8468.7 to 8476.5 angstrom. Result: 12.7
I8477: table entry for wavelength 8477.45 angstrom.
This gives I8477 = 13.13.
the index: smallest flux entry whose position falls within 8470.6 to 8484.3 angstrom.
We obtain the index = 12.48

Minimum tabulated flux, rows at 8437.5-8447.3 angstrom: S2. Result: 13.84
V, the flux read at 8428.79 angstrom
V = 13.48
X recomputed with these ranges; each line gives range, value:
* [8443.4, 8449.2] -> 15.7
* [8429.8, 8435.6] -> 12.1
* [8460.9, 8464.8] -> 15.1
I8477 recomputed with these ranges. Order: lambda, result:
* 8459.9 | 16.05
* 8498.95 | 13.16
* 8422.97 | 15.16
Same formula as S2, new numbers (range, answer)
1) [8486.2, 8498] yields 12.27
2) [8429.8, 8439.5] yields 11.9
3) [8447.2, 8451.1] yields 15.88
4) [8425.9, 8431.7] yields 12.54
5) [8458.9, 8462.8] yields 15.52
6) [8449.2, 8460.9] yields 16.05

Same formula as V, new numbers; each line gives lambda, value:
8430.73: 12.54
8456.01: 16.5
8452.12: 16.38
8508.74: 16.37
